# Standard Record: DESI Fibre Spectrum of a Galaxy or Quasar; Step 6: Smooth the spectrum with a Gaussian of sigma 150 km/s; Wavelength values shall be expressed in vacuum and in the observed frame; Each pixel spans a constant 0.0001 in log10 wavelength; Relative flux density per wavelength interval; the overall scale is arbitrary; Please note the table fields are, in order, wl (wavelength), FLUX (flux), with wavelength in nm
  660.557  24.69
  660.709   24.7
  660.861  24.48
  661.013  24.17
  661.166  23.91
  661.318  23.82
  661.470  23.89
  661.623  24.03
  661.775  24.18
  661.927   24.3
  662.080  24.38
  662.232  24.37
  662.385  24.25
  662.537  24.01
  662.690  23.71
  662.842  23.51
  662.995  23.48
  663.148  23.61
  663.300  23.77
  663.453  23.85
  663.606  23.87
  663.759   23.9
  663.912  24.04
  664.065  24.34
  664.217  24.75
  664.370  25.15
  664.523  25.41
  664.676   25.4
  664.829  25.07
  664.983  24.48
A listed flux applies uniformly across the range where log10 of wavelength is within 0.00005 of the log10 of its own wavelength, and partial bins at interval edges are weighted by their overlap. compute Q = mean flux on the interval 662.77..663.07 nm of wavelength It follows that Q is 23.5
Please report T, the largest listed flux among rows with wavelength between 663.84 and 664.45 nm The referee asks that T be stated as 25.15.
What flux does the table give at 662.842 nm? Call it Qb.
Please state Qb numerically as 23.51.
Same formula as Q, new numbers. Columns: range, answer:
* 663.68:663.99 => 23.9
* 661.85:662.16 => 24.4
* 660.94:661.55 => 23.9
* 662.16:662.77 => 24.1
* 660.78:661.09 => 24.3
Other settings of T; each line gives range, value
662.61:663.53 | 23.85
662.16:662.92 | 24.37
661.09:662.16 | 24.38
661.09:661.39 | 23.91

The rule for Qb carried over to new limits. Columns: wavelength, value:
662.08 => 24.38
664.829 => 25.07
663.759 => 23.9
